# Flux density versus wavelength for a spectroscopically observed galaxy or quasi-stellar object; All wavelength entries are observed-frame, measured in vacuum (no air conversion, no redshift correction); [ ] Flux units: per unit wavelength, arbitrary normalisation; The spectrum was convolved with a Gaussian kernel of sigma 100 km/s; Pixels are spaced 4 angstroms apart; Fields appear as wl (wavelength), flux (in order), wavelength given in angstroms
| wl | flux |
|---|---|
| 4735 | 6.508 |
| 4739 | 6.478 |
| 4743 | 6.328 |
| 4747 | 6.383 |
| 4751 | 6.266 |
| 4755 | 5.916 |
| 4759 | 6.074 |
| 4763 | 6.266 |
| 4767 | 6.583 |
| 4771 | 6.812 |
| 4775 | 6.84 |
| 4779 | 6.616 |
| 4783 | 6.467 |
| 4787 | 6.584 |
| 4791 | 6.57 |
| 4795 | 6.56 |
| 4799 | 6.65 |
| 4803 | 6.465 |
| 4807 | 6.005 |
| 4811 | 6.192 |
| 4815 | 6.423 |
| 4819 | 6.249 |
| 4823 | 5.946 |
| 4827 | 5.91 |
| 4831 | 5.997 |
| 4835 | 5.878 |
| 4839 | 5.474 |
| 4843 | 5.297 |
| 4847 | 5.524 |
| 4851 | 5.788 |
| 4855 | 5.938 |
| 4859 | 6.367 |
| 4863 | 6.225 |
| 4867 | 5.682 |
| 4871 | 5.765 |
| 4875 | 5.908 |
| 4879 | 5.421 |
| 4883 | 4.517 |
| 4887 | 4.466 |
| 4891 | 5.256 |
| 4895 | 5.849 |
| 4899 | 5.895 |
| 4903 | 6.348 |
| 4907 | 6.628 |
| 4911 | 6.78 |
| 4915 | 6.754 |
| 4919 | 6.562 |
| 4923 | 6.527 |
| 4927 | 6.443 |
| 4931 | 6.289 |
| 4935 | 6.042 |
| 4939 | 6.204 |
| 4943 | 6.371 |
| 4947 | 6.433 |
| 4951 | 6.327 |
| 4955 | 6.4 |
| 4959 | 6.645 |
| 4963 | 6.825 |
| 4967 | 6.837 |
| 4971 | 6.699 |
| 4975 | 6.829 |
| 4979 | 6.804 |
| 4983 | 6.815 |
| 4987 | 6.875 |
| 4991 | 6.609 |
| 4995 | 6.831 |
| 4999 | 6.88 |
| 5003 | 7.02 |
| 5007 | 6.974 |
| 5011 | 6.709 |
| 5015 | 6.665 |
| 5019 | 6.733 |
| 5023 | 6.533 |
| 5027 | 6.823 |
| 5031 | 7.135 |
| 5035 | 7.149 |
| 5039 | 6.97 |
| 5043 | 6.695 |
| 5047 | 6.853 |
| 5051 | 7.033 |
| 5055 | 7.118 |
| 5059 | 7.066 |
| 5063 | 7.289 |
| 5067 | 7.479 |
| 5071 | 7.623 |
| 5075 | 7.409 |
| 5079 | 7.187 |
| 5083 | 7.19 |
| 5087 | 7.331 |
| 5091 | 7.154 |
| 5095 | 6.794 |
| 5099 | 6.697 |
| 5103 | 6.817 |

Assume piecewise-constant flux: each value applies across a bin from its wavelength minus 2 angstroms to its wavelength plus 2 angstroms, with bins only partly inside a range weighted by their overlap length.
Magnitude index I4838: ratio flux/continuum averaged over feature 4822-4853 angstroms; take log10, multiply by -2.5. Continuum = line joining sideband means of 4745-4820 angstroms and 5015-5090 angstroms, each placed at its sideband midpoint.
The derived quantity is 0.15 mag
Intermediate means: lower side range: 6.42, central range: 5.72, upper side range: 7.08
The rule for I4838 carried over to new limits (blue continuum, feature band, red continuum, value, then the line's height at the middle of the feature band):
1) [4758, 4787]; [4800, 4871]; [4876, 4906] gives 0.00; 5.96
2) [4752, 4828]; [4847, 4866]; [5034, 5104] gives 0.10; 6.55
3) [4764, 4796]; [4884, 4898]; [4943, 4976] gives 0.26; 6.61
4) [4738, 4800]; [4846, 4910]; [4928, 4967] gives 0.12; 6.43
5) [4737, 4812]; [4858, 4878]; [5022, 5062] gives 0.12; 6.61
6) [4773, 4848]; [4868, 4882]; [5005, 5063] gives 0.14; 6.4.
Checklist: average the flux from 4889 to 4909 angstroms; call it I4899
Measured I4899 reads 6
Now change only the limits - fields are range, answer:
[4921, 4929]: 6.48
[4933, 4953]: 6.28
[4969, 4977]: 6.76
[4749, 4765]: 6.13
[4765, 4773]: 6.7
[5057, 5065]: 7.18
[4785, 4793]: 6.58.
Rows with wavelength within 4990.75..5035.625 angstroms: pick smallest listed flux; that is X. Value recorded 6.533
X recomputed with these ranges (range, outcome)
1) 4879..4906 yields 4.466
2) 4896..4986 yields 5.895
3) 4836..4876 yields 5.297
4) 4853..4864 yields 5.938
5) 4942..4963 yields 6.327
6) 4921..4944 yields 6.042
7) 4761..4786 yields 6.266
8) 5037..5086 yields 6.695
